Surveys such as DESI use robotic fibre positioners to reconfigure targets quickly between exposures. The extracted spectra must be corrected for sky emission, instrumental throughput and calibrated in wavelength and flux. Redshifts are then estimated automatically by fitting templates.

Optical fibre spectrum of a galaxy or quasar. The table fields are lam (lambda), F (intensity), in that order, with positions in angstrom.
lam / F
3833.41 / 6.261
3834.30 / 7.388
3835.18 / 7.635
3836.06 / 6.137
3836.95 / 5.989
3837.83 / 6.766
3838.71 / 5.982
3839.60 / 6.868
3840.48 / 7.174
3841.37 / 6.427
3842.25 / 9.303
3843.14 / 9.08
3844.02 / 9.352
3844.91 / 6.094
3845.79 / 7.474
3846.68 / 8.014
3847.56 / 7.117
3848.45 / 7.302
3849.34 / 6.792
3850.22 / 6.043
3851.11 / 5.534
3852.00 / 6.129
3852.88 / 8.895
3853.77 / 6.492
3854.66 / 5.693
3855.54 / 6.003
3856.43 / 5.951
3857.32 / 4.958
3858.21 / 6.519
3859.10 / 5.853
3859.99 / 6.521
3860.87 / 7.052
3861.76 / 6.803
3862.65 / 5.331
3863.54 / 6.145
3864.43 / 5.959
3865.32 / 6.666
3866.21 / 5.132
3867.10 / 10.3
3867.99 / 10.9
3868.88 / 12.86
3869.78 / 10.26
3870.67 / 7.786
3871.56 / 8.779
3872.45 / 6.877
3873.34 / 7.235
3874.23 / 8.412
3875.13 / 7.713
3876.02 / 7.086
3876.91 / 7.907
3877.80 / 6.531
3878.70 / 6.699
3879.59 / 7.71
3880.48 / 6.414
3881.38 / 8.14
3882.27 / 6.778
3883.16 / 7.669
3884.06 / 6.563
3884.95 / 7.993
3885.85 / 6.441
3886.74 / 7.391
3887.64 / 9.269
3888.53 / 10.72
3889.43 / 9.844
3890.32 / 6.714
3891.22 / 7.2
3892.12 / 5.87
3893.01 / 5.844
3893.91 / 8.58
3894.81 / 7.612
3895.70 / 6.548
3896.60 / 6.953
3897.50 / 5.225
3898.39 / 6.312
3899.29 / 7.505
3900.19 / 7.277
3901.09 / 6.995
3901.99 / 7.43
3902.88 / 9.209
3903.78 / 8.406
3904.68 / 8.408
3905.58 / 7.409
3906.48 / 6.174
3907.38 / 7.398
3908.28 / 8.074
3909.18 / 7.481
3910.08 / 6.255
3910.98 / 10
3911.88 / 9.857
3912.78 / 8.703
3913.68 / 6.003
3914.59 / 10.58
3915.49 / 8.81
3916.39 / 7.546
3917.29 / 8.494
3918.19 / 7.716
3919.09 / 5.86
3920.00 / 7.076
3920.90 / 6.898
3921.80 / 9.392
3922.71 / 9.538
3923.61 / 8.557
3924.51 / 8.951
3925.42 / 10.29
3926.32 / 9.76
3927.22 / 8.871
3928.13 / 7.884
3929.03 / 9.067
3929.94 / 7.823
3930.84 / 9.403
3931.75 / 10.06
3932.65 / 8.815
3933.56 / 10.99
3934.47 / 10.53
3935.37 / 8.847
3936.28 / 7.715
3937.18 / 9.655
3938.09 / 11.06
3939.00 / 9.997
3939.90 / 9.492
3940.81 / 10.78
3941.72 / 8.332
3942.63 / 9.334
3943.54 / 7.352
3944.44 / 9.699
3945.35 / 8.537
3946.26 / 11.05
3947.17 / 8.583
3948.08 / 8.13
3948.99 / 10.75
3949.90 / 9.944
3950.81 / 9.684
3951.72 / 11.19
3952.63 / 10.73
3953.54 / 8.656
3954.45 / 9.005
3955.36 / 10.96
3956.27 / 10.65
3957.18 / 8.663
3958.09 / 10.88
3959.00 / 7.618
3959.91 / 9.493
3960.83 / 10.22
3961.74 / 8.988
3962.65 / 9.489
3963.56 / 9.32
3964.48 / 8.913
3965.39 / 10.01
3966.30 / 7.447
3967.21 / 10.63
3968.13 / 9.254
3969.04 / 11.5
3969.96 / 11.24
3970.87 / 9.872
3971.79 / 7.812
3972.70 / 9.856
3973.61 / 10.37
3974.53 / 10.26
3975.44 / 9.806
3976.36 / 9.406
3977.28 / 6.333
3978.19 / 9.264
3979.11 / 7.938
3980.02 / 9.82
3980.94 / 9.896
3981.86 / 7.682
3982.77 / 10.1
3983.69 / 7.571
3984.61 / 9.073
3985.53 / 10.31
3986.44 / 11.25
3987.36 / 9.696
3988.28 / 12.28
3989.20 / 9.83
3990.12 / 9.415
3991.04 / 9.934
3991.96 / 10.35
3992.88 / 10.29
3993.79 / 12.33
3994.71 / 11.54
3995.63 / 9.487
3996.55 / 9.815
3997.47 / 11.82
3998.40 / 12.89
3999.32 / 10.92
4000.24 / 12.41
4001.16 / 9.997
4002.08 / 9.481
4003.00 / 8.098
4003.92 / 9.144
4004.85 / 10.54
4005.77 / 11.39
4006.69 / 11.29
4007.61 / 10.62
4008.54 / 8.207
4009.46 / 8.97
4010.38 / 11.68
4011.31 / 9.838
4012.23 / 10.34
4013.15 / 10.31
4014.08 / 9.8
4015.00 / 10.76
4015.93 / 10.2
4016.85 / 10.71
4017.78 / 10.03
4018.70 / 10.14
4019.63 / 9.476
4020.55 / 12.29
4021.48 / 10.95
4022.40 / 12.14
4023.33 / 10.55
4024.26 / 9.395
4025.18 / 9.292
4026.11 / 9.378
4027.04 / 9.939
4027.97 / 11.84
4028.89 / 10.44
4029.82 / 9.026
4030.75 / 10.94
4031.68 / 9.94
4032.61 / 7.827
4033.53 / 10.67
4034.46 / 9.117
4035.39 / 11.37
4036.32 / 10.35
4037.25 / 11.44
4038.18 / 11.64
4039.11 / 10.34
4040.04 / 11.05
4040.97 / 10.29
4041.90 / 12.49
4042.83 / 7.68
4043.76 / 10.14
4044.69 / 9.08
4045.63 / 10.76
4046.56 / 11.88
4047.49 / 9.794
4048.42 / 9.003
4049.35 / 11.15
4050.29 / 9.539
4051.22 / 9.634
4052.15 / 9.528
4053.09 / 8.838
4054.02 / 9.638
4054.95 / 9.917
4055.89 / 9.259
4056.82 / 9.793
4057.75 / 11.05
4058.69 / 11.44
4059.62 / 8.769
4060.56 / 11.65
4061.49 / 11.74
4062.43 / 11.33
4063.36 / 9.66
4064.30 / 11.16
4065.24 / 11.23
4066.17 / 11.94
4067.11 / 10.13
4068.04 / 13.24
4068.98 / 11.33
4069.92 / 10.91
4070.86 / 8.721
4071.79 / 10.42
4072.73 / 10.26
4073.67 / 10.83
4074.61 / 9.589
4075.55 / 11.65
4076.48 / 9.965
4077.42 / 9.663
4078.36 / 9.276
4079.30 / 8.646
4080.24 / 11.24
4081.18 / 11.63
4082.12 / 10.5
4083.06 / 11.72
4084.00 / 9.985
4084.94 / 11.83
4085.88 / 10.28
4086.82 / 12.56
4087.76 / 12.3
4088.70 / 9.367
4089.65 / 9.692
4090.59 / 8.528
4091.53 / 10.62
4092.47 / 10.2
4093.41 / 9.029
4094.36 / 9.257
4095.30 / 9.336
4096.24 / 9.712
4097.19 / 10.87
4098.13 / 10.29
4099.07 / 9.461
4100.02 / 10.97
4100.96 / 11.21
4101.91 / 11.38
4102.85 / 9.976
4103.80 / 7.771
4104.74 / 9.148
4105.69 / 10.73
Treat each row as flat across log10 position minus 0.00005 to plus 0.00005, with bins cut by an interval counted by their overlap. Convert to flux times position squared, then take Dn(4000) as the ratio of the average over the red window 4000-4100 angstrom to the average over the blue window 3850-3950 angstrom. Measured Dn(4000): 1.4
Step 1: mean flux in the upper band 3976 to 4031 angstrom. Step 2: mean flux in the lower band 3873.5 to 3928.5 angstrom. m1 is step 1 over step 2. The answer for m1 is 1.30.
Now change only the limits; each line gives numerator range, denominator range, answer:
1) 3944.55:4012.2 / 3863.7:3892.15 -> 1.25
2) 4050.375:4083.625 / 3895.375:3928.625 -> 1.32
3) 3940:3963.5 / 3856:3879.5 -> 1.29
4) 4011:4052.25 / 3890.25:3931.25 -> 1.31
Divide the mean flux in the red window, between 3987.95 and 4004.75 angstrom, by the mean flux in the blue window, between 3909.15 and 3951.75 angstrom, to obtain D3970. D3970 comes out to 1.17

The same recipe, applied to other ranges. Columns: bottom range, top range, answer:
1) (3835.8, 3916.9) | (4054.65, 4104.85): 1.41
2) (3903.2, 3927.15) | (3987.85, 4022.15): 1.27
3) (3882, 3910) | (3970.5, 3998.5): 1.32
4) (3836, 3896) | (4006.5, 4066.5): 1.41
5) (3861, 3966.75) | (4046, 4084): 1.24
